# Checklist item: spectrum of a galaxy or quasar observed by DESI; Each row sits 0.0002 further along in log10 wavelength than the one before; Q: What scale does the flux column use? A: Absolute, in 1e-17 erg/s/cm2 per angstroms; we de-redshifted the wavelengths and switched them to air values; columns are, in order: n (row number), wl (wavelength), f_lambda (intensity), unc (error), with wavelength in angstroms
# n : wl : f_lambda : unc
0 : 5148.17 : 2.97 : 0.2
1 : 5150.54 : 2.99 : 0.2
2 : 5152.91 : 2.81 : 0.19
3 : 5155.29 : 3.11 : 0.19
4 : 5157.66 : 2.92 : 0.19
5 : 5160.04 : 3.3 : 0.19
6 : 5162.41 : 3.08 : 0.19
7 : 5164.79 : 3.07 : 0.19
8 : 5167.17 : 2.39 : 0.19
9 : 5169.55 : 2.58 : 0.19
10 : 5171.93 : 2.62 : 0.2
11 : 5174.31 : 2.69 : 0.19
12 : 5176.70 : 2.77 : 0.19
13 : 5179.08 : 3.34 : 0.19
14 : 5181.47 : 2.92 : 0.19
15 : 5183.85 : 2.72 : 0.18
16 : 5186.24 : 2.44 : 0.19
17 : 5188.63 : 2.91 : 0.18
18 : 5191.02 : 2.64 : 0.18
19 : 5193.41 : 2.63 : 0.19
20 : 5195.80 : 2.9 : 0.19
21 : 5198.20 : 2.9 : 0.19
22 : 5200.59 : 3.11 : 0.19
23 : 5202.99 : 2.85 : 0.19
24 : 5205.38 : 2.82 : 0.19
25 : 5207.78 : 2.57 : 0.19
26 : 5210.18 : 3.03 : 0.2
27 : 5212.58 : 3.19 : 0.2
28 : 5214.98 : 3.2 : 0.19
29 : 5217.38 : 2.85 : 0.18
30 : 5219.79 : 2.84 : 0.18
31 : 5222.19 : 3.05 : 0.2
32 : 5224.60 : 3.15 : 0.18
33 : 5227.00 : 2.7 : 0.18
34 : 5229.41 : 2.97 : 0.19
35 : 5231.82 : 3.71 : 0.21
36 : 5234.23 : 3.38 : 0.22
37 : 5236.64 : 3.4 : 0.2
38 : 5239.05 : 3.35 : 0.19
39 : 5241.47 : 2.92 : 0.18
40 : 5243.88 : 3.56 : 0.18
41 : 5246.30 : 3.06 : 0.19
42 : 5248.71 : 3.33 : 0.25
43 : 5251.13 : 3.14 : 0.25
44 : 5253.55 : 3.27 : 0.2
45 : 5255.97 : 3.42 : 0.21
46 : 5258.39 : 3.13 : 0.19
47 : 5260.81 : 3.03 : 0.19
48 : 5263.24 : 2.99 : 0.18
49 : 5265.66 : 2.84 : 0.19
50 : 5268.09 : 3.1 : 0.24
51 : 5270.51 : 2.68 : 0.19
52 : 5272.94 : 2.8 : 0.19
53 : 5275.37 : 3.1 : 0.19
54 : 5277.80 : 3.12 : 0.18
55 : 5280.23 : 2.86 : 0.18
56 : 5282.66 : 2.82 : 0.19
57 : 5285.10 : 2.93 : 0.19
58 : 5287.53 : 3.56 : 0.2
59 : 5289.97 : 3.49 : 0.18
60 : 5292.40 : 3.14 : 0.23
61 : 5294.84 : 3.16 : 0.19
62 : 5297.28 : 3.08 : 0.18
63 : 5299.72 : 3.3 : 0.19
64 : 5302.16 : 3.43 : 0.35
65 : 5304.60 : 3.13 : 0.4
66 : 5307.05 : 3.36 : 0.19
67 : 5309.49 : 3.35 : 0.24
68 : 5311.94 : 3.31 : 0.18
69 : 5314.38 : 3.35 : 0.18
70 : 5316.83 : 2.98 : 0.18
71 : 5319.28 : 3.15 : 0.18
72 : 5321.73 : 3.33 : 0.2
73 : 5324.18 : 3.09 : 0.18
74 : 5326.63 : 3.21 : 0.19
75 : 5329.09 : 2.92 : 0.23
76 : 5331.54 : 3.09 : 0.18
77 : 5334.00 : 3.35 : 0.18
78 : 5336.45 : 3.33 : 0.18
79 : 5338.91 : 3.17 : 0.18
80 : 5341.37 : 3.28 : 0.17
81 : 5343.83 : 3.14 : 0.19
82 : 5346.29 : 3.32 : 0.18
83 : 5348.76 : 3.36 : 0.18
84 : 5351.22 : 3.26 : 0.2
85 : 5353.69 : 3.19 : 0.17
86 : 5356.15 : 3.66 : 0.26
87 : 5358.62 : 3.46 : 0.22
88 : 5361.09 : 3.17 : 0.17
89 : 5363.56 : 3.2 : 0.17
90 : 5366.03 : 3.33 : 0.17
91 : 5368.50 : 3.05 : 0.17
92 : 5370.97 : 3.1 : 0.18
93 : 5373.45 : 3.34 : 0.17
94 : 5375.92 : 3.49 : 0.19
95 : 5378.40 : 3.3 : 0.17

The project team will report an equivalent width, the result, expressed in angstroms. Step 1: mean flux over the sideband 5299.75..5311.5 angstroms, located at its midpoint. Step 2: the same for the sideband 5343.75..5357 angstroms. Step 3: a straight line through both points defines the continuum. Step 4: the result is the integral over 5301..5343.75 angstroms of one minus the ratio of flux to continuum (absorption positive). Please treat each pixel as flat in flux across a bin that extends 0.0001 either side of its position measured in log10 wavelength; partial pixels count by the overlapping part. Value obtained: 1.2 angstroms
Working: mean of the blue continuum 3.31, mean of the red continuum 3.33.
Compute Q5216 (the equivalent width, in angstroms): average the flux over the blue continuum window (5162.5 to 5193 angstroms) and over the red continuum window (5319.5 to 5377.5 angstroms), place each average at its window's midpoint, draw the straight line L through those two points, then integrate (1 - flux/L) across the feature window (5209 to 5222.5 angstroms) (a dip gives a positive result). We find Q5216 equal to -0.7 angstroms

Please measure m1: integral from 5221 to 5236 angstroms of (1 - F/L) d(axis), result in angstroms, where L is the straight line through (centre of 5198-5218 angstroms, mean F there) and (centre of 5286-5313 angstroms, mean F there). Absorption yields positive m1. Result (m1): -0.7 angstroms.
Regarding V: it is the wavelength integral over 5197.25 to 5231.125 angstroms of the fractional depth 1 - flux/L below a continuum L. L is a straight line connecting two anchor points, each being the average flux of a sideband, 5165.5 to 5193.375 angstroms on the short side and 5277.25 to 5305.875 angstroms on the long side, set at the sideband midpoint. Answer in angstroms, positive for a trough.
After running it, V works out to -1.06 angstroms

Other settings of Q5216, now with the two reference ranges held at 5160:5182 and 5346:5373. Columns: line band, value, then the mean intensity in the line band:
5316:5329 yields 0.2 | 3.14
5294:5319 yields -0.7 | 3.24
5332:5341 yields -0.1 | 3.27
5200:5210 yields 0.3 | 2.84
